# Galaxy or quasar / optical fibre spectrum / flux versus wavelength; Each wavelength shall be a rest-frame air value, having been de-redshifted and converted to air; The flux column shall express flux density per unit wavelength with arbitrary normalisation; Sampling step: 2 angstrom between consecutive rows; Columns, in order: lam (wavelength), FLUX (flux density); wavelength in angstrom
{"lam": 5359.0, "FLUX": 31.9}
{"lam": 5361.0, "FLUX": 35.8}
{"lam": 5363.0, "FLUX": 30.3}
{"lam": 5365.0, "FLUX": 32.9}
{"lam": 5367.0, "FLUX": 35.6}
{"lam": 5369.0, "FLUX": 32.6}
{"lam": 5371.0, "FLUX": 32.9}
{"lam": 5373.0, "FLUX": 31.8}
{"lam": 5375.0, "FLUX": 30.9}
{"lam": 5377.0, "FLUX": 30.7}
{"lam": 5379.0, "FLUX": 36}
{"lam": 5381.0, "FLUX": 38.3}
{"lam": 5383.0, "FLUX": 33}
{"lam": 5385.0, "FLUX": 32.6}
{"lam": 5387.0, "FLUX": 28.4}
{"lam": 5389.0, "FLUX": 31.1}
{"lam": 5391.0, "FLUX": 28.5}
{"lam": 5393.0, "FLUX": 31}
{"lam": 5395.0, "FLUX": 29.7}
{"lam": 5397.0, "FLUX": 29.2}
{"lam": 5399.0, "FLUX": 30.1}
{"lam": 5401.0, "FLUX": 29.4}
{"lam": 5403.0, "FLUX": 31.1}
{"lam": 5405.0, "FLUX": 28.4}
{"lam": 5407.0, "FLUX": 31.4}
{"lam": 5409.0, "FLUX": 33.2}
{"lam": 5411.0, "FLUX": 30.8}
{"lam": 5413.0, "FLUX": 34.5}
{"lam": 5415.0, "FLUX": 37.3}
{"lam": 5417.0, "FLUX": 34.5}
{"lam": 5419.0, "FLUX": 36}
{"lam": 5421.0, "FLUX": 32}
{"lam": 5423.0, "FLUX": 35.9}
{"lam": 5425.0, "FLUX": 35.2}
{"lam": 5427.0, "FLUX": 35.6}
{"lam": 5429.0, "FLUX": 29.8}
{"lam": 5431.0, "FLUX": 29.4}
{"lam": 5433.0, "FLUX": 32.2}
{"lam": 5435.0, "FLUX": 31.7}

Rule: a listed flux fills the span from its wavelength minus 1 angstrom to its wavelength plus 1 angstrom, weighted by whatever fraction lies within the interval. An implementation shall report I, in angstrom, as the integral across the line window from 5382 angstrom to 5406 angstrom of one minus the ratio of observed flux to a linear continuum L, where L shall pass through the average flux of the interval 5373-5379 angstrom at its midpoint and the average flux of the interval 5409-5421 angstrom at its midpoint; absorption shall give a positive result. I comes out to 2.0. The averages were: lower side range 31.8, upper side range 34.3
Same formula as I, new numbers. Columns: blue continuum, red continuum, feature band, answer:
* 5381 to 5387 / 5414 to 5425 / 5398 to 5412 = 1.49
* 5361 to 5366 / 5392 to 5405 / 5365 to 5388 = -1.07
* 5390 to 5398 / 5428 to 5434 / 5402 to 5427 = -2.79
